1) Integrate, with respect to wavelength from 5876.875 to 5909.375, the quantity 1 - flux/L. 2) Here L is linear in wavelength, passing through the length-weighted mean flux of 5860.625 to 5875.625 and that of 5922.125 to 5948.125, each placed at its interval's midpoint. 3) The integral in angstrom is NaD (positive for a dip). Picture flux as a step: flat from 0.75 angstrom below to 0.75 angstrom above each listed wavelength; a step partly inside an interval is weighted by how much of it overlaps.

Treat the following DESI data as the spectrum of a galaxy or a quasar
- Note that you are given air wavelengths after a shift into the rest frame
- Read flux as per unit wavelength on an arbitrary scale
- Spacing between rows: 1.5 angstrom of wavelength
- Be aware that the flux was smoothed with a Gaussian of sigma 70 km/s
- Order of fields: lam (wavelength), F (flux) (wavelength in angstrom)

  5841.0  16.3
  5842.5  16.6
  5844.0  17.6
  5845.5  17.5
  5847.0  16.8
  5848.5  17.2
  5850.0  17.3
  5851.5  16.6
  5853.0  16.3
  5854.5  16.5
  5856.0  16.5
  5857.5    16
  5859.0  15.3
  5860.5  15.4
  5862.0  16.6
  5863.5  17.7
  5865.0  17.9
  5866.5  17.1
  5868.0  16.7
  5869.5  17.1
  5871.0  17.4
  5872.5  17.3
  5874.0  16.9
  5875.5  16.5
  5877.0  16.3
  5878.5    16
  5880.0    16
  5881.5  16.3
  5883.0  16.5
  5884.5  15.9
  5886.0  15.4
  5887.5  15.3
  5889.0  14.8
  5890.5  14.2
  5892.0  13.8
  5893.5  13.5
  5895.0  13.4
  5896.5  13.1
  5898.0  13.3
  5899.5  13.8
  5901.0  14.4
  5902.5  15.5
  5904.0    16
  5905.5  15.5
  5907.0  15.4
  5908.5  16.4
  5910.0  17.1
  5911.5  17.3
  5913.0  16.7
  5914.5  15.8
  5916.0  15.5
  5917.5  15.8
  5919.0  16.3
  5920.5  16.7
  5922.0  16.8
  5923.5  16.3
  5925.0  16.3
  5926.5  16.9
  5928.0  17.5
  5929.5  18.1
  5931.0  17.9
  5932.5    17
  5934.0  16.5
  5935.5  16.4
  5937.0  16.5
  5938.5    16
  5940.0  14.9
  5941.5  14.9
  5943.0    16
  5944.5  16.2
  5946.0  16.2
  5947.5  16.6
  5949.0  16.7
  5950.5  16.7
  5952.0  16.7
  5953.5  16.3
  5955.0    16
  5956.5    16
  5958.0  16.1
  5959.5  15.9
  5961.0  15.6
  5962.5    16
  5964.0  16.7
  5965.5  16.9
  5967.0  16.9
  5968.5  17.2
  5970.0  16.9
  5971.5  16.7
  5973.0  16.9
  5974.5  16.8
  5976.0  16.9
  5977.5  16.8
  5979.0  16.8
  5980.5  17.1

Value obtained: 3.5 angstrom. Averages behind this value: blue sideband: 17.1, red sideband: 16.5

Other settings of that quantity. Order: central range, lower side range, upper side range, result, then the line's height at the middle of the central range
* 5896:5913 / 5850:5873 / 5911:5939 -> 1.3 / 16.7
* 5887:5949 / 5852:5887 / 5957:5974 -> 2.7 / 16.5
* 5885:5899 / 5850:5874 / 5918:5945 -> 2.1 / 16.6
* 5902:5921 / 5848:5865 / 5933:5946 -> 0.0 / 16.2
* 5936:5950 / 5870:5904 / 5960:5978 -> 0.2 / 16.2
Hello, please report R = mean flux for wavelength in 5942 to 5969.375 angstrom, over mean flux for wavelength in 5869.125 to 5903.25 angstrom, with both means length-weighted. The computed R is 1.07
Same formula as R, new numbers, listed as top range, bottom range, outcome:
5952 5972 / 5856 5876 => 0.98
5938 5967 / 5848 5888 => 0.98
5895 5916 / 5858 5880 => 0.92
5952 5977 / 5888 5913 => 1.11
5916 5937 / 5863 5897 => 1.05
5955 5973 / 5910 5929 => 0.99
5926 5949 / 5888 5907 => 1.15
